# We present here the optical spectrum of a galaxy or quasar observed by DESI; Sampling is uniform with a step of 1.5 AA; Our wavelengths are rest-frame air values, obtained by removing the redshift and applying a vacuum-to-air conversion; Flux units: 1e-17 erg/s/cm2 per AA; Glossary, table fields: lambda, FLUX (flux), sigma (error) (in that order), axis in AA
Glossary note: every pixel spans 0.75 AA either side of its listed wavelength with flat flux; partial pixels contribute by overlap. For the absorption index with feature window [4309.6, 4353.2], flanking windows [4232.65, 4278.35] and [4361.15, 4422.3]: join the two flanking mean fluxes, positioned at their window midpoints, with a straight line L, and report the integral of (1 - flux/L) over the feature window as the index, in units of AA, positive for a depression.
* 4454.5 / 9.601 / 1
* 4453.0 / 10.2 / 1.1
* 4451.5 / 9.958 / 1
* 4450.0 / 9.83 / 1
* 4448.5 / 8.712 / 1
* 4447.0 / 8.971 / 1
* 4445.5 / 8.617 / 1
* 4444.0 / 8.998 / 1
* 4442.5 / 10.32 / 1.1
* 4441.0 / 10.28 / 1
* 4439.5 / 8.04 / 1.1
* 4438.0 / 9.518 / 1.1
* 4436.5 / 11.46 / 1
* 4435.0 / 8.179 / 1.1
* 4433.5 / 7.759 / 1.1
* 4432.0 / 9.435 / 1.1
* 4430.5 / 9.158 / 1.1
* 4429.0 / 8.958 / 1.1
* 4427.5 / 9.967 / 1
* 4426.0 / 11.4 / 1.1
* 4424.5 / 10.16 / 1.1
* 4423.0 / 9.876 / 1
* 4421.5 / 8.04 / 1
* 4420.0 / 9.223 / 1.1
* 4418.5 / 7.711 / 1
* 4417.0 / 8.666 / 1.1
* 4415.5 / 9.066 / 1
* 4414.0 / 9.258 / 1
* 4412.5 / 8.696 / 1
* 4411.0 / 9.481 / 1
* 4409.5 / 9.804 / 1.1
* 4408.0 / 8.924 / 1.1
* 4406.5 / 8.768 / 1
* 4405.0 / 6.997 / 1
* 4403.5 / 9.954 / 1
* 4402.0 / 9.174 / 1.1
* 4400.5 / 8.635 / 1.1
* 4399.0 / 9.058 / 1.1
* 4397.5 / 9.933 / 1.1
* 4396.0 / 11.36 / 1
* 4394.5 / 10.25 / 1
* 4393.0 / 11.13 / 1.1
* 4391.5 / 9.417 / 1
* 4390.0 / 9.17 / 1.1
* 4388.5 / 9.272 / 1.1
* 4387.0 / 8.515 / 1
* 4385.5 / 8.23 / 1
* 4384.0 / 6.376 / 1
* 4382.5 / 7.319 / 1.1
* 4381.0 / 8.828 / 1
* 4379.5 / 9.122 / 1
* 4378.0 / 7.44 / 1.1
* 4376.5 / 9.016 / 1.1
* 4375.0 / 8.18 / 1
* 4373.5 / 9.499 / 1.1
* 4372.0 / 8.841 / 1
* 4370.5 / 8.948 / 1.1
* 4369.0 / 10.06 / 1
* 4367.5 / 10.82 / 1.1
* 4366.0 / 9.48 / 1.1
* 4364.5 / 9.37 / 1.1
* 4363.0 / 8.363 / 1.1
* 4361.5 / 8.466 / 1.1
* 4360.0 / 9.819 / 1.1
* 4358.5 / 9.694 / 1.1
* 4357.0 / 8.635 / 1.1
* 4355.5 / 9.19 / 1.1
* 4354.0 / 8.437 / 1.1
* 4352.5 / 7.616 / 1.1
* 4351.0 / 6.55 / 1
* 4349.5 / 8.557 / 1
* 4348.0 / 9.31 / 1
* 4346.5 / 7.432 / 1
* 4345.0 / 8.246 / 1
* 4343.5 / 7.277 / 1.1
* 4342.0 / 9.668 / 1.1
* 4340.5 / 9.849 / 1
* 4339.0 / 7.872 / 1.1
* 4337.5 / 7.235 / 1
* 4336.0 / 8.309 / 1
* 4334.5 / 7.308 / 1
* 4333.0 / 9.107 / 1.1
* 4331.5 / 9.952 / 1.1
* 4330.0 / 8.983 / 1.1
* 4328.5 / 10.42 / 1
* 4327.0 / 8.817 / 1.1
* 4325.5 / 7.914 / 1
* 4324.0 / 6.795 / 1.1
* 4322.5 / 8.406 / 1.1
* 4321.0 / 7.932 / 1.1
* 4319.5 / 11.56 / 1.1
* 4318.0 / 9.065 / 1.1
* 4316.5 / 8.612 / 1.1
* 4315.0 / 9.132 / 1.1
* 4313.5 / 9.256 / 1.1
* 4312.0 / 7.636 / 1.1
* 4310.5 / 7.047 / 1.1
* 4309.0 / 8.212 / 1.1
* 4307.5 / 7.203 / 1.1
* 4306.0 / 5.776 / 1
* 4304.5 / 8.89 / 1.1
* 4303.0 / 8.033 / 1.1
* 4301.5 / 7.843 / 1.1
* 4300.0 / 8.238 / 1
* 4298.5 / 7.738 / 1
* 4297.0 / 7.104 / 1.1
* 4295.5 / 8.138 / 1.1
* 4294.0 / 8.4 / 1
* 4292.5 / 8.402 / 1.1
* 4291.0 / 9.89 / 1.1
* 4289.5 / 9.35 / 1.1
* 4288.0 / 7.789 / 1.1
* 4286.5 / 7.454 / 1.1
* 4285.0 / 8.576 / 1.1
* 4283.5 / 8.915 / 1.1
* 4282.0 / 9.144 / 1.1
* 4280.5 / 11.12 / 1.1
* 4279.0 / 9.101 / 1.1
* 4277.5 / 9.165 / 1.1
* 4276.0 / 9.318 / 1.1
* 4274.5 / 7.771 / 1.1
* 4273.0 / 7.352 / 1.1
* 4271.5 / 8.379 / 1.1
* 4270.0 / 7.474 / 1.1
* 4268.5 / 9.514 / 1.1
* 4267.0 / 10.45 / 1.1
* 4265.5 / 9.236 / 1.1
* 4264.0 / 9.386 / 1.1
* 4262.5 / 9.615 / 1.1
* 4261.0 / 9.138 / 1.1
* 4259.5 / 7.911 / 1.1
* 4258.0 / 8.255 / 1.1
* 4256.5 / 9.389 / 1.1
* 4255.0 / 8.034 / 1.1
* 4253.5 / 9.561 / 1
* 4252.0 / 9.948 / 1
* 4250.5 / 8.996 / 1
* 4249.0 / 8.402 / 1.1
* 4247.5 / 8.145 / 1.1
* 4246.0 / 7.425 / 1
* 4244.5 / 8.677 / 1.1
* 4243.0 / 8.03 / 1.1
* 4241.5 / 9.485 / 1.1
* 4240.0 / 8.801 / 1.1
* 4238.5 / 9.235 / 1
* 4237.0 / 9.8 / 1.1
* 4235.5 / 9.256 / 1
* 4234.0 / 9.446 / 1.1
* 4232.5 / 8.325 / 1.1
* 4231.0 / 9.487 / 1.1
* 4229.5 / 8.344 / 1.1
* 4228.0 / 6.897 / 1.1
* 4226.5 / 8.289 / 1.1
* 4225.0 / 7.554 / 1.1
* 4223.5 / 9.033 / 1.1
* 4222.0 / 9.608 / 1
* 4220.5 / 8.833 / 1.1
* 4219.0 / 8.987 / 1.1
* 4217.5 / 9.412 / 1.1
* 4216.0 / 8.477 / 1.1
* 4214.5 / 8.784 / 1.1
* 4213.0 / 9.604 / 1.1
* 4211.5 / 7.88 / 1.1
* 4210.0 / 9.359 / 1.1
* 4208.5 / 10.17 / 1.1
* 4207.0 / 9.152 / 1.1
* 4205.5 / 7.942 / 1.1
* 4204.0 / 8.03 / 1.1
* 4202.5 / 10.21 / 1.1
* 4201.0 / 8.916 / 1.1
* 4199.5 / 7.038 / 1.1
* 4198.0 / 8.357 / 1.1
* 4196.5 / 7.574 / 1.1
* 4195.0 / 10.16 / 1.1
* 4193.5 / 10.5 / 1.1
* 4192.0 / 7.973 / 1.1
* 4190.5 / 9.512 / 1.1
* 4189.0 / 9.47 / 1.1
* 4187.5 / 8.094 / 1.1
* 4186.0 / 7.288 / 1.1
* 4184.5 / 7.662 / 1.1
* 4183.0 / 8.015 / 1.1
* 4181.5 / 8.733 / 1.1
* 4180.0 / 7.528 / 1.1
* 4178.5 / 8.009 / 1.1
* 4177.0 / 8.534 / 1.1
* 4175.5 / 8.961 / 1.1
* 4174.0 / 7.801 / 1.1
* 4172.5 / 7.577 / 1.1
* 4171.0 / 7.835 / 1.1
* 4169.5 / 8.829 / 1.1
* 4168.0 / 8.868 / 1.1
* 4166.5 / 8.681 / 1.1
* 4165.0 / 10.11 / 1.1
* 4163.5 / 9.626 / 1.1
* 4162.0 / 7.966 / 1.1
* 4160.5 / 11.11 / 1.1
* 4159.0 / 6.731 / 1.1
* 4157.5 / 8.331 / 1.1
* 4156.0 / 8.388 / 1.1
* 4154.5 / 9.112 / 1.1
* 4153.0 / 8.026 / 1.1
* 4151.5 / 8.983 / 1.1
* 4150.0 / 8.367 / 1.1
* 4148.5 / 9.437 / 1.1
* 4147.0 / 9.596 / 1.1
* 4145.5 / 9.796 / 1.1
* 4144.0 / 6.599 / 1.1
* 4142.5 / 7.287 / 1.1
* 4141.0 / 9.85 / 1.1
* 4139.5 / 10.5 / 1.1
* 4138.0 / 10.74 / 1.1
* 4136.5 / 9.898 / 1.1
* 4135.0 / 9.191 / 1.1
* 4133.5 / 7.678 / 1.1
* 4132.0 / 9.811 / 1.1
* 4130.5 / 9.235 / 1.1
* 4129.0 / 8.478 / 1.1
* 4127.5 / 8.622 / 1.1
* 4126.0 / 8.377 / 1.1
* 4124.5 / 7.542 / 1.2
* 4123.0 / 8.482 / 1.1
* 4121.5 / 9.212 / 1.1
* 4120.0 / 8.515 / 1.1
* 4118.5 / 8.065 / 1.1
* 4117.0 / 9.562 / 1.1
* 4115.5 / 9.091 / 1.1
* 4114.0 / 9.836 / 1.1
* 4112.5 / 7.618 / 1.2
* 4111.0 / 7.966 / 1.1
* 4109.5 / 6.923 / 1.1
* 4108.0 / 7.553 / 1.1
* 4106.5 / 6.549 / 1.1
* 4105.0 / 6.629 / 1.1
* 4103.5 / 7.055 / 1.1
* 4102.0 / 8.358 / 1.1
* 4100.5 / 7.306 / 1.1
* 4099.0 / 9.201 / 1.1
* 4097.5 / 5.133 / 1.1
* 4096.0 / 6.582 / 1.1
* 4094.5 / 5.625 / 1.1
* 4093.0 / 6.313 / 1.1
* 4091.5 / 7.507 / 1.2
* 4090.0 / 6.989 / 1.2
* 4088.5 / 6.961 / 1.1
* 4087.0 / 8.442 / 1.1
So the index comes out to 2.22 AA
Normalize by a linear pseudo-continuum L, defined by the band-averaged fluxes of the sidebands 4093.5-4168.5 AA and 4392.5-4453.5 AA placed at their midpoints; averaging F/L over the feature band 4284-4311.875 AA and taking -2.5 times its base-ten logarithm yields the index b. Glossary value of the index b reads 0.12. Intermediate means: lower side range 8.44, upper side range 9.35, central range 8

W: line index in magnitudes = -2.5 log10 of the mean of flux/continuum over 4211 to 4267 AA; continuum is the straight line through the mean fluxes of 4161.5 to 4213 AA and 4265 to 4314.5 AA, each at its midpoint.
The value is -0.039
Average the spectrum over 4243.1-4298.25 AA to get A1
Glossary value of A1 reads 8.73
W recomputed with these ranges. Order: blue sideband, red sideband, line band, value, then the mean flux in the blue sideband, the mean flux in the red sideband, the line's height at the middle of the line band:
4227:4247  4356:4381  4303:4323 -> 0.07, 8.7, 9.1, 8.93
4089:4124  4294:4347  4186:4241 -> -0.11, 7.65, 8.32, 7.98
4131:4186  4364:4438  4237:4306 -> 0.03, 8.71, 9.15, 8.92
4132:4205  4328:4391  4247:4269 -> -0.05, 8.71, 8.68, 8.69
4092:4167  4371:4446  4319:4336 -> 0.02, 8.39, 9.11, 8.9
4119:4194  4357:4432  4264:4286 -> -0.01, 8.7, 9.14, 8.92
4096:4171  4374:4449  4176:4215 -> 0.00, 8.52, 9.1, 8.65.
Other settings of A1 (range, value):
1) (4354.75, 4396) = 9.06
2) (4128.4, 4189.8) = 8.7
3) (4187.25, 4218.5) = 8.9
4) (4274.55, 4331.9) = 8.54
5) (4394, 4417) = 9.26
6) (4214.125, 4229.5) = 8.57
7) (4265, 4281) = 8.95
